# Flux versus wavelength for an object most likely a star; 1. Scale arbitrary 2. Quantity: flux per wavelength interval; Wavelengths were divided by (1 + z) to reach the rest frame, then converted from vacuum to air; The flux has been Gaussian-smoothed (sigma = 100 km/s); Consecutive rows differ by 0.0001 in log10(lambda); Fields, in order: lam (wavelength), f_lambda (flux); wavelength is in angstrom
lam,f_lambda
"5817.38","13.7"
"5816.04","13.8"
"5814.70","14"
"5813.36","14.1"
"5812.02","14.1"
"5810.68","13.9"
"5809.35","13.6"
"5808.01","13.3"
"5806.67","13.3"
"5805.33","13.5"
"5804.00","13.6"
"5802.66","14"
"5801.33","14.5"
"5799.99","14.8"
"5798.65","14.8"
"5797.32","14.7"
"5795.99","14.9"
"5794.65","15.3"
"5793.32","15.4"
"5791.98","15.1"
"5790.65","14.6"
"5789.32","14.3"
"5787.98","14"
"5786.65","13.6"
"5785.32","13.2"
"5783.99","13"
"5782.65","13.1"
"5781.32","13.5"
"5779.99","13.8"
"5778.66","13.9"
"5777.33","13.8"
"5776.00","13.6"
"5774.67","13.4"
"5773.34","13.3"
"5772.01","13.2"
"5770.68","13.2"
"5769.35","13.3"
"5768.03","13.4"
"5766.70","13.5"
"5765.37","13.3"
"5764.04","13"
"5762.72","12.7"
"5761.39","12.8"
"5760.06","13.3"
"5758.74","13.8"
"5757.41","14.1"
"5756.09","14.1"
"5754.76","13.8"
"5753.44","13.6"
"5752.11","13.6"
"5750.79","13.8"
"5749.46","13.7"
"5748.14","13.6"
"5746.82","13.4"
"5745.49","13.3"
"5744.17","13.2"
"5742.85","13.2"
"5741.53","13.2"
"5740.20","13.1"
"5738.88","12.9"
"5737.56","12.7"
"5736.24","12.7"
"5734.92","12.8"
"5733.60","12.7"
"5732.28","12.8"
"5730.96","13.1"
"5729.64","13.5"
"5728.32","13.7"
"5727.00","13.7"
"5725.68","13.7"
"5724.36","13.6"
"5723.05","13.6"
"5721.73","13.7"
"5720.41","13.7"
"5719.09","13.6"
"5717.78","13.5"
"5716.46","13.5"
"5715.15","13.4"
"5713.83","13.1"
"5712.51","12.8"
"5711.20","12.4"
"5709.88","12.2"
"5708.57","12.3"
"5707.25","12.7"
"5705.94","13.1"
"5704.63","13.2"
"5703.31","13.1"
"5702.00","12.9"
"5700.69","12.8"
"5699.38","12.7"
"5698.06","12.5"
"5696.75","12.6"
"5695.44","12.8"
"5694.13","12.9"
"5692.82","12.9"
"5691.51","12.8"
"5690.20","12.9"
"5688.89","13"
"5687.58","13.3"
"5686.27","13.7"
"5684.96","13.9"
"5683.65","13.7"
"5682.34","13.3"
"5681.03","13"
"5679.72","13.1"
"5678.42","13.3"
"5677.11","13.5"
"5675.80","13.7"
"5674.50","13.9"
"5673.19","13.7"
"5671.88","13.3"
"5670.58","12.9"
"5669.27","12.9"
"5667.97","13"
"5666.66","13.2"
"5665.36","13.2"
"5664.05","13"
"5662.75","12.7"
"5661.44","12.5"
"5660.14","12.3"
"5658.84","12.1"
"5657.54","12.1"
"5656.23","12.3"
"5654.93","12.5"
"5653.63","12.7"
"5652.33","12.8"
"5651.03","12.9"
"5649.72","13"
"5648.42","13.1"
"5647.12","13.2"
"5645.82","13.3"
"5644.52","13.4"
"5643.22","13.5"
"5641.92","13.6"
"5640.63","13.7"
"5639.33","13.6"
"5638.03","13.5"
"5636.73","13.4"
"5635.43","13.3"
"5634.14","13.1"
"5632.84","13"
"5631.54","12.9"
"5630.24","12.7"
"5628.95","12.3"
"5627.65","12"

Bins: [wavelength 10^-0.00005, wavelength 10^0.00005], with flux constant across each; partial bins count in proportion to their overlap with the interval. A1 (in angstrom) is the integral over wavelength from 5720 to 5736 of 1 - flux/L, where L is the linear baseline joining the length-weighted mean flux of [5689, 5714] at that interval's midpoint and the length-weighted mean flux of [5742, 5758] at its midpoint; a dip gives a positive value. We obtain -0.2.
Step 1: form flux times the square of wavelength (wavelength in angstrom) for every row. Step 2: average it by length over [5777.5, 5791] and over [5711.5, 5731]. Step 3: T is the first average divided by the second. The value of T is 1.0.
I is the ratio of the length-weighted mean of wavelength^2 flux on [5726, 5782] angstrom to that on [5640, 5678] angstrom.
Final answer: 1.06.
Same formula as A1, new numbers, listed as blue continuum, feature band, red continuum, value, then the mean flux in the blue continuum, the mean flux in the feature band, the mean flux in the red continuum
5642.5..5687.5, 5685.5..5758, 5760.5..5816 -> 1.24 angstrom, 13.1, 13.2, 13.8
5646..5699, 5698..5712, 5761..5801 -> 0.55 angstrom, 13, 12.7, 13.8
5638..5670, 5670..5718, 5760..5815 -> 0.43 angstrom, 13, 13.1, 13.8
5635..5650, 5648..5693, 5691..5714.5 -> 0.22 angstrom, 13.4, 13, 12.8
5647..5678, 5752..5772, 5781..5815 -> 0.52 angstrom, 12.9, 13.4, 14.1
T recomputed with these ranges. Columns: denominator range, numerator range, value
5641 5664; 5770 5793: 1.12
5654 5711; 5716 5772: 1.05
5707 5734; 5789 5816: 1.11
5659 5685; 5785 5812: 1.13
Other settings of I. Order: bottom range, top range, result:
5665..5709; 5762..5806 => 1.09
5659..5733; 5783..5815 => 1.12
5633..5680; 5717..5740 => 1.04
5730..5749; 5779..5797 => 1.10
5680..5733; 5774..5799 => 1.10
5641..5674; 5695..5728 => 1.03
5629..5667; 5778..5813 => 1.14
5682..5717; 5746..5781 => 1.06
